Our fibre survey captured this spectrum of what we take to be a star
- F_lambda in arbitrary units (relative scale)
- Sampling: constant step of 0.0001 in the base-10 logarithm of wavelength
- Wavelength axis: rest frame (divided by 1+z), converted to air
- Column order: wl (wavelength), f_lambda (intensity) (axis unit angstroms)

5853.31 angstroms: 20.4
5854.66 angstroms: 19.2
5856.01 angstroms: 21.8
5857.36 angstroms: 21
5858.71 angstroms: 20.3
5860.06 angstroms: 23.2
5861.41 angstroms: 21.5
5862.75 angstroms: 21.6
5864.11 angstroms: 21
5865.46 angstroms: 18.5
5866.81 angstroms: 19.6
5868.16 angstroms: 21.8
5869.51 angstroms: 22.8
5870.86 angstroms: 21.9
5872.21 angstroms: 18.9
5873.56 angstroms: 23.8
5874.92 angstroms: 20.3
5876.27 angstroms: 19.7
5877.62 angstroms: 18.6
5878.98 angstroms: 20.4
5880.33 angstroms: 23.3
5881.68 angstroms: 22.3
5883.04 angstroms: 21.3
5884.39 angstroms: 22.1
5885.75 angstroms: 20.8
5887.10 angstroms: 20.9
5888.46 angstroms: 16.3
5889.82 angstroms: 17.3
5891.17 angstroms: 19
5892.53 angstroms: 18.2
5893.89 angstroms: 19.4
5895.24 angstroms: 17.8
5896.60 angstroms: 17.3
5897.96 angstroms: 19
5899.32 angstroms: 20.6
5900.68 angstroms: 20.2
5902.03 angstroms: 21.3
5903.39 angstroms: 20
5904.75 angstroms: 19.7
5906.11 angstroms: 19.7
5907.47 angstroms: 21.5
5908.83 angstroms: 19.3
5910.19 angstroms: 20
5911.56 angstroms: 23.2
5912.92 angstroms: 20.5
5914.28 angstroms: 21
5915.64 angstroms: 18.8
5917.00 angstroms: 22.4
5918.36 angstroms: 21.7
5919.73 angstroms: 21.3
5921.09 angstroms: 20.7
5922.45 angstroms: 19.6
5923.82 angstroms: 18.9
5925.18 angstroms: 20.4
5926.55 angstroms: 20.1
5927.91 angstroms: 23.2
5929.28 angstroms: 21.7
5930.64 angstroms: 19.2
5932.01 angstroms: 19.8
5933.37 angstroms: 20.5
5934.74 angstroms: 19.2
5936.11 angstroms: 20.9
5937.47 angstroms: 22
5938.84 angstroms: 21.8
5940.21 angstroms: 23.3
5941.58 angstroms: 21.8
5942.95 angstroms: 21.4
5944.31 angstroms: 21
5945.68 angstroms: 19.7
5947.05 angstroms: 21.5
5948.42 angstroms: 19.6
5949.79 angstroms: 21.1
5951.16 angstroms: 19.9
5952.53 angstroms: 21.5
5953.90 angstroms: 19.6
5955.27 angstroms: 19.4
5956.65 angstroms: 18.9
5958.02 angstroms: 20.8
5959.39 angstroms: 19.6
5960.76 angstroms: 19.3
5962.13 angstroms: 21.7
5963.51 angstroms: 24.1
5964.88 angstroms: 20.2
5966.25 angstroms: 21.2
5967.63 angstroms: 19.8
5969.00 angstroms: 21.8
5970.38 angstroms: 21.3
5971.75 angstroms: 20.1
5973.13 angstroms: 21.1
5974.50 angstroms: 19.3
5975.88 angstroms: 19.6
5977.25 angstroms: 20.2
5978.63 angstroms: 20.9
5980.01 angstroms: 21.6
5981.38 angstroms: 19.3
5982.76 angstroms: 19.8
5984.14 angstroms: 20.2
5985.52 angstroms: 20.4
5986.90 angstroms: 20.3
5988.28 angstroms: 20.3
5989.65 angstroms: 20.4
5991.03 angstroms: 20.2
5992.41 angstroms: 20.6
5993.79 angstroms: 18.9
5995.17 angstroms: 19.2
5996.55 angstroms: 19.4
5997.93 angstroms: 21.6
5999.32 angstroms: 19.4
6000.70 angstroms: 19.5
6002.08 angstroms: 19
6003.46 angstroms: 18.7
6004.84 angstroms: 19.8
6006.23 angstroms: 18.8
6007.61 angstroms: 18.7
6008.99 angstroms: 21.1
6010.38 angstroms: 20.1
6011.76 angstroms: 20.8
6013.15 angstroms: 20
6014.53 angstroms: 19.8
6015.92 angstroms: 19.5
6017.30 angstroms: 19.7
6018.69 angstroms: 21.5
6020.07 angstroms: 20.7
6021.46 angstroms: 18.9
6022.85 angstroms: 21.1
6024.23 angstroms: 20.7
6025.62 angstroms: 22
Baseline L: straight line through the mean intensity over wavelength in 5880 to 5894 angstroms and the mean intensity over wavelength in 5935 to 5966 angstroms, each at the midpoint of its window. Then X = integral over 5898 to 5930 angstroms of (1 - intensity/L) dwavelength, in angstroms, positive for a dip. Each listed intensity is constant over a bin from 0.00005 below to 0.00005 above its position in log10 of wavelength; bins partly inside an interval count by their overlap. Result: -0.4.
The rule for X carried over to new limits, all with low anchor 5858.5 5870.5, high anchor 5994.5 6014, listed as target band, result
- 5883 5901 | 1.5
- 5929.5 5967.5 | -0.7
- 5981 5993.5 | -0.2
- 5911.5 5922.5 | -0.2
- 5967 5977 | -0.2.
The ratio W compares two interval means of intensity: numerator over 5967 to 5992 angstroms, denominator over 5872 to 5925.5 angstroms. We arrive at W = 1.01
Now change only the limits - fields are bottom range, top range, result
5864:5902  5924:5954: 1.04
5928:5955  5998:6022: 0.95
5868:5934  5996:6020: 0.98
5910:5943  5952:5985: 0.98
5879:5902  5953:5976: 1.03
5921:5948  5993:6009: 0.93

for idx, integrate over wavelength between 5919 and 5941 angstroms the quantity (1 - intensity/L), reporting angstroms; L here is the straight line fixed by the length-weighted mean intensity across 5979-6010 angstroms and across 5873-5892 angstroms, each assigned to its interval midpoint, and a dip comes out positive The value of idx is -0.68 angstroms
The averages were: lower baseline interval 20.4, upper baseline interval 19.9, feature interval 20.8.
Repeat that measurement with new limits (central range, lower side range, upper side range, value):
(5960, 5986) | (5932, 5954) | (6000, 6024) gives -0.2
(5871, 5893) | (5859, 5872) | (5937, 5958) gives 0.9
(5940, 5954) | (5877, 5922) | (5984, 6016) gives -0.6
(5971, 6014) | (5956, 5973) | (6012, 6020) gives 1.0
